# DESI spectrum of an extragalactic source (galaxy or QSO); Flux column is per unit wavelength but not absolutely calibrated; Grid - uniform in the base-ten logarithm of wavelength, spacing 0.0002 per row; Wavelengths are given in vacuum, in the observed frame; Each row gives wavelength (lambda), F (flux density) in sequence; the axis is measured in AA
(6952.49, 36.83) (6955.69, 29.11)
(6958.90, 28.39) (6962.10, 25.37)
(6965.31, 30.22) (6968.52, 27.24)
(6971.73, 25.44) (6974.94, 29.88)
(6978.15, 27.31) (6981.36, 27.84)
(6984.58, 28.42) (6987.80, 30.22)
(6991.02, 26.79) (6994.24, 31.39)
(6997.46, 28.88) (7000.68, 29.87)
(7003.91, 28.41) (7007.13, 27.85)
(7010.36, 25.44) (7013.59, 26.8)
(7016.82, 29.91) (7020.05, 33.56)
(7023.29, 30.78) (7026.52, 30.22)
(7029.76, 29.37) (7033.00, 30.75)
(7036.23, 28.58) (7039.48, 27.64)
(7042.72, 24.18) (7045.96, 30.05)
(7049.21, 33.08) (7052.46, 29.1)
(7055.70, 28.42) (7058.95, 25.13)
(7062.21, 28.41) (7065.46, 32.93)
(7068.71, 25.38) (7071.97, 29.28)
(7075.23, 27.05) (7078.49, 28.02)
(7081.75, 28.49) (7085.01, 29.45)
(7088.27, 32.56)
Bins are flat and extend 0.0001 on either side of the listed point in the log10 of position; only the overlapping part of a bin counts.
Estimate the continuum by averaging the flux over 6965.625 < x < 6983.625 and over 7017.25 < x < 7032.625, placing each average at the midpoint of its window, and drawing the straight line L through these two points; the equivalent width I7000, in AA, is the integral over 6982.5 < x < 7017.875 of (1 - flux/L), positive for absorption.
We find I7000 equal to 0.98 AA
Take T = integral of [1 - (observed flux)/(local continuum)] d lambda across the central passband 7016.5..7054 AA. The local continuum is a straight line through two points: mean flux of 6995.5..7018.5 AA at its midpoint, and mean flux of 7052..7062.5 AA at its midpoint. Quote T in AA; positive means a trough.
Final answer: -2.6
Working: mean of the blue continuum 28.2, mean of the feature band 29.8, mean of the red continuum 27.5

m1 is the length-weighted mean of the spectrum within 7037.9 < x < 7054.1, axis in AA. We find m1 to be 28.8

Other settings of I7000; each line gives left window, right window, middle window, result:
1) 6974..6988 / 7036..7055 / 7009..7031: -0.62 AA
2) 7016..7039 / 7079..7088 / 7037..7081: 2.13 AA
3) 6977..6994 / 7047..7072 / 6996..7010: 0.04 AA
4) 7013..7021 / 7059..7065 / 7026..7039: 0.04 AA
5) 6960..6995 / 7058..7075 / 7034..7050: -0.20 AA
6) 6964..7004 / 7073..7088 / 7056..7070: 0.30 AA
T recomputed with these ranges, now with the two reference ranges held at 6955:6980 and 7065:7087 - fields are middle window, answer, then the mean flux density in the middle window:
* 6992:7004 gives -0.7 AA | 29.6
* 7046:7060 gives -0.4 AA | 29.2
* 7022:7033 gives -0.8 AA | 30.2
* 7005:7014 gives 0.4 AA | 26.8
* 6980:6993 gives -0.2 AA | 28.4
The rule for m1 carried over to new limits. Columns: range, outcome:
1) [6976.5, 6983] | 27.6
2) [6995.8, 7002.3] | 29.4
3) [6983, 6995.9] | 29.2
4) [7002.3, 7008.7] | 28.2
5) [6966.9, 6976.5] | 27.5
